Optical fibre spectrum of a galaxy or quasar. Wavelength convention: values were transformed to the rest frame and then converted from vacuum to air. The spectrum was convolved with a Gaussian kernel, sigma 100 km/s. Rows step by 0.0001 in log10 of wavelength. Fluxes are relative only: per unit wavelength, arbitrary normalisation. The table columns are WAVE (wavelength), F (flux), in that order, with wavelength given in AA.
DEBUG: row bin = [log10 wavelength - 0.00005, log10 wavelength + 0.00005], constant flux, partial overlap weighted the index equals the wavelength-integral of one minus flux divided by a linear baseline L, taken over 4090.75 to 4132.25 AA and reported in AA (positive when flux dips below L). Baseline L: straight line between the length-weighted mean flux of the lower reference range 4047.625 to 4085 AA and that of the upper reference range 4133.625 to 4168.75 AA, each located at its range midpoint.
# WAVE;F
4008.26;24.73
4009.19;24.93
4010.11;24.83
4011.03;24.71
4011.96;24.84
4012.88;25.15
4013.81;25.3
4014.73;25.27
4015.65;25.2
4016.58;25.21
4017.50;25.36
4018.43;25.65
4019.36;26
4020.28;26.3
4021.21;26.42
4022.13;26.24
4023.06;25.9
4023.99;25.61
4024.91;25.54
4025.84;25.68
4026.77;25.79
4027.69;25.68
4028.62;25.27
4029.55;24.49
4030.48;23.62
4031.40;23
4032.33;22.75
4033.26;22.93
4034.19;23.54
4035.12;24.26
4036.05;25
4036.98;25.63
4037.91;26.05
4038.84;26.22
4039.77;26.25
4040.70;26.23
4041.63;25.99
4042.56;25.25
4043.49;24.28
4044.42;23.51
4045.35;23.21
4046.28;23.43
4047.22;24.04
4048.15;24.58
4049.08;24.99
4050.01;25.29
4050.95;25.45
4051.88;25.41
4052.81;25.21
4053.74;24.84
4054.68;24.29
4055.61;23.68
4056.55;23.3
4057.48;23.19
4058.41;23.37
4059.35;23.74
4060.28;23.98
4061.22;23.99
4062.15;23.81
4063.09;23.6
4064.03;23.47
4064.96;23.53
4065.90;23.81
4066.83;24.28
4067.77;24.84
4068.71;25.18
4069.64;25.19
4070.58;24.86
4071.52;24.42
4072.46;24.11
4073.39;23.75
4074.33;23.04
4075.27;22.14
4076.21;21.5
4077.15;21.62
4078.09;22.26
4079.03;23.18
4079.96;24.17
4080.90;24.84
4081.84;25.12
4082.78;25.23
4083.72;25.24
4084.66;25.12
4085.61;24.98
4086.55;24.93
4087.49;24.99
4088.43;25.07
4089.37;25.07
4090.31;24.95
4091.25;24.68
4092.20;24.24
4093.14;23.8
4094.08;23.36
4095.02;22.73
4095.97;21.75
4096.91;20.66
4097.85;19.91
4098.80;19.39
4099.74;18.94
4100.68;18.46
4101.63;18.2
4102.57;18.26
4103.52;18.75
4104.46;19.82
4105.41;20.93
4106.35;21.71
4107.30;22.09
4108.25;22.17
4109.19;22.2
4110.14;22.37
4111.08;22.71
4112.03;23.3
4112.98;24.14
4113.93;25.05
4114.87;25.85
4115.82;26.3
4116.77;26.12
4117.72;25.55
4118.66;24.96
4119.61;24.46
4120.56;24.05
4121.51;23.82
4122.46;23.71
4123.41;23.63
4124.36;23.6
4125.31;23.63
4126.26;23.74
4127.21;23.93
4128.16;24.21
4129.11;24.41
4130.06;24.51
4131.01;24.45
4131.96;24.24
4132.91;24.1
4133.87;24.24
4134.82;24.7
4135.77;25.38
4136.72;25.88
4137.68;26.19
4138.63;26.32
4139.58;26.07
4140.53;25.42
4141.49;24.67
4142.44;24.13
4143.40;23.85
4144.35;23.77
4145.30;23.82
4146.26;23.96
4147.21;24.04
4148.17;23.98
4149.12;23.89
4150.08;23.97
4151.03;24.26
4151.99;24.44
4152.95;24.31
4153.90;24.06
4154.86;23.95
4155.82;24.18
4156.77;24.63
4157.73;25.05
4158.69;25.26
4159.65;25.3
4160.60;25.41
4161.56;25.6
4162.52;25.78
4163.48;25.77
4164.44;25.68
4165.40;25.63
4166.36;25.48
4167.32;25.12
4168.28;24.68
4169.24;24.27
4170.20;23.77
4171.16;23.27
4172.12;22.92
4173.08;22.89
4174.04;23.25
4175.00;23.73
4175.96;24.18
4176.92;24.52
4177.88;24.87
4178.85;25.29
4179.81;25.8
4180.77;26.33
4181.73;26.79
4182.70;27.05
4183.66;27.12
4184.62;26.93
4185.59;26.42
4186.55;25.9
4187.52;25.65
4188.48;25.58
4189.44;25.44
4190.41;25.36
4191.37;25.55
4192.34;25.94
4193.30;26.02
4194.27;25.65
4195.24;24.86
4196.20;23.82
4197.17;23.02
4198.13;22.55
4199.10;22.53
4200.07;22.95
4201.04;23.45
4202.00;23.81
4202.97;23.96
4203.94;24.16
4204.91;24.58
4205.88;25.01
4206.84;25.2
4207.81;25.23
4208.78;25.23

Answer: 2.8 AA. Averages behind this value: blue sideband 24.1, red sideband 24.8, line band 22.8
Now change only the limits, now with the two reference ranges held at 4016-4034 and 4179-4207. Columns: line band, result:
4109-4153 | 1.21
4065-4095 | 1.12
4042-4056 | 0.33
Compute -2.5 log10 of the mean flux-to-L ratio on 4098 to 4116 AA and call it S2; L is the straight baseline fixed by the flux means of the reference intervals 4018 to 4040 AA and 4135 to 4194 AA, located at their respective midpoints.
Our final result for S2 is 0.17 mag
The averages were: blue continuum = 25.1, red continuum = 25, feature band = 21.5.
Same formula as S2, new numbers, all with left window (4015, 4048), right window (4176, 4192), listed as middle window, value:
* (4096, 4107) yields 0.277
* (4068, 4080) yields 0.078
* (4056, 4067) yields 0.068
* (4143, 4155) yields 0.071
